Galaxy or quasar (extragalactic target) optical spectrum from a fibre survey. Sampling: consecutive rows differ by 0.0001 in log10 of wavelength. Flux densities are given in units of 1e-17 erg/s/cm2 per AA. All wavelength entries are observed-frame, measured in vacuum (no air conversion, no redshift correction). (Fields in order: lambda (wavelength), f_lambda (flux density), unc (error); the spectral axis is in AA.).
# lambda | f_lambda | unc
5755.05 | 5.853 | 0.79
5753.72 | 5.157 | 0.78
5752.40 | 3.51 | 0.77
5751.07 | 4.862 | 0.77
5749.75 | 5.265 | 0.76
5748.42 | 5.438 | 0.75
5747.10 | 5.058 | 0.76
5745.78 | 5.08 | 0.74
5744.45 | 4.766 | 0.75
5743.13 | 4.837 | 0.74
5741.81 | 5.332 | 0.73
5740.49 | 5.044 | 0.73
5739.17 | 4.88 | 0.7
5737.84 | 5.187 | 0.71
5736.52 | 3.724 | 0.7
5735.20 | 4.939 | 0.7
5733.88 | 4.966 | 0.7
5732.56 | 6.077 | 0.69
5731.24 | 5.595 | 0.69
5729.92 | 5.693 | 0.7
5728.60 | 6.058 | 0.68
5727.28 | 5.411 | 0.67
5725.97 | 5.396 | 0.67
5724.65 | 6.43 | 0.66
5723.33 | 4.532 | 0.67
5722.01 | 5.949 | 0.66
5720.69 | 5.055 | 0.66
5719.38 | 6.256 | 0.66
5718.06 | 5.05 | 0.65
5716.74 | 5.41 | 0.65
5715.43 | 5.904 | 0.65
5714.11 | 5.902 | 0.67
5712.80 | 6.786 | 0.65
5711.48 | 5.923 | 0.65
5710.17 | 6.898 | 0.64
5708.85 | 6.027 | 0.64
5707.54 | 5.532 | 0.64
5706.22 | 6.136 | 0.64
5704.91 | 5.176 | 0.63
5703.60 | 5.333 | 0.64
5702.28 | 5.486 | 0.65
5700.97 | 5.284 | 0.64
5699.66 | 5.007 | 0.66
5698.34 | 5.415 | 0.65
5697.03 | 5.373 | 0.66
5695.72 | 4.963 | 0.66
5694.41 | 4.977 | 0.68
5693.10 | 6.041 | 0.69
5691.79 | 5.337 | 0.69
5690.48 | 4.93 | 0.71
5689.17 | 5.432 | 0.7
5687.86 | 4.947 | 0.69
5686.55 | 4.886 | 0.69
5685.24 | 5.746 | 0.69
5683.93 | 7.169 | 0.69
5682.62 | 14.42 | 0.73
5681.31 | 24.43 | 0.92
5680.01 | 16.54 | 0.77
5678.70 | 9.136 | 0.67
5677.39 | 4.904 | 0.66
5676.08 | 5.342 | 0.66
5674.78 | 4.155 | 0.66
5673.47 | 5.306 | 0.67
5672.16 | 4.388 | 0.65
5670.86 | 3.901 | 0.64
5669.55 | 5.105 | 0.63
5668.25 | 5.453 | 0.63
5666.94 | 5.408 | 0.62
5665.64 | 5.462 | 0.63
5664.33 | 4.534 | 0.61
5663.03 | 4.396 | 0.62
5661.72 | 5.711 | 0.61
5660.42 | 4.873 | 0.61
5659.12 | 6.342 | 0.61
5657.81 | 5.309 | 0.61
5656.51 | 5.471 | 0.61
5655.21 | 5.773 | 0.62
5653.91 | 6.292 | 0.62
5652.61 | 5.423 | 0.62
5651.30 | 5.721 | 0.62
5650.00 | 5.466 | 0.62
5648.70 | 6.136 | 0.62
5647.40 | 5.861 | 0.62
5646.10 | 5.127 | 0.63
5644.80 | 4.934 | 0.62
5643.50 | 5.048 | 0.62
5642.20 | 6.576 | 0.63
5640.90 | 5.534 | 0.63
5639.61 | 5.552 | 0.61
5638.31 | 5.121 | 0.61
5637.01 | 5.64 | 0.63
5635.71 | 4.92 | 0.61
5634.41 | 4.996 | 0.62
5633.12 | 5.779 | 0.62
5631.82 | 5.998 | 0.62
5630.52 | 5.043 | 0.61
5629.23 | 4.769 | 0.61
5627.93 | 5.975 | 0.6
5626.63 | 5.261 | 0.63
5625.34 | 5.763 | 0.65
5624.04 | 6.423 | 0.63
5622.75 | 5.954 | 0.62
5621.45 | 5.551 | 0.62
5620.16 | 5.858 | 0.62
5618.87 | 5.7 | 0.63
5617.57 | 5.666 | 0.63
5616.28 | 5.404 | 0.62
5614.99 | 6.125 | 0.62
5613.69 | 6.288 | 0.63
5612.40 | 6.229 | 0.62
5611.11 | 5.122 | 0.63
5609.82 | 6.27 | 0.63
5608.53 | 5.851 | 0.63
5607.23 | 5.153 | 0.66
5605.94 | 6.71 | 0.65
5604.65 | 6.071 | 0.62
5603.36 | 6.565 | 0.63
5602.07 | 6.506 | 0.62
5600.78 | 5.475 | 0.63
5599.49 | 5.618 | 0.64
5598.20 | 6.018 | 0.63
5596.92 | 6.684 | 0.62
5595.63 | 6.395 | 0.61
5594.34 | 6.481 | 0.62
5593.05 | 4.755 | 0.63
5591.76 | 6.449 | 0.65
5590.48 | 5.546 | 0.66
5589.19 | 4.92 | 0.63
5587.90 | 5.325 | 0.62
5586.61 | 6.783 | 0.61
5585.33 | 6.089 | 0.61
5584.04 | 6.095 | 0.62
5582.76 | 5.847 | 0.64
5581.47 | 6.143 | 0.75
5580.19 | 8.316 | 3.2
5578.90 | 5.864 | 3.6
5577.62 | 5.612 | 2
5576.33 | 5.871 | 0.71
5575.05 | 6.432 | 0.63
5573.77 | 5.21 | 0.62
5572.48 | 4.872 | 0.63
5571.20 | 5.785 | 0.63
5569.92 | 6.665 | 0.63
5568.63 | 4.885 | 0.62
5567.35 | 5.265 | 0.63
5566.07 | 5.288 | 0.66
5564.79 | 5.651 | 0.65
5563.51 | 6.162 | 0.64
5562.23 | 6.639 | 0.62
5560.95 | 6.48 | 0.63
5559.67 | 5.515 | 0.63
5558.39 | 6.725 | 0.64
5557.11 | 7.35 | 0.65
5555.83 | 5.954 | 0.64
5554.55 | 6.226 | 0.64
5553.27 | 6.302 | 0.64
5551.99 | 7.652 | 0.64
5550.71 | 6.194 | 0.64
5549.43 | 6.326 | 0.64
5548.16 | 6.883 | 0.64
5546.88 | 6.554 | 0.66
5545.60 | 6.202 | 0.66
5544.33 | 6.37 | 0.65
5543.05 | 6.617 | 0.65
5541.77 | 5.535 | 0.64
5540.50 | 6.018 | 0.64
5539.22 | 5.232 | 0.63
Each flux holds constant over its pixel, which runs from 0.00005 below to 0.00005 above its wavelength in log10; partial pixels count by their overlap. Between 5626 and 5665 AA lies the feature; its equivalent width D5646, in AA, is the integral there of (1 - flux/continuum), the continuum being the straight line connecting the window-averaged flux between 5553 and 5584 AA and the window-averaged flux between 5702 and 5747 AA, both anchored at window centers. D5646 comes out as 2.1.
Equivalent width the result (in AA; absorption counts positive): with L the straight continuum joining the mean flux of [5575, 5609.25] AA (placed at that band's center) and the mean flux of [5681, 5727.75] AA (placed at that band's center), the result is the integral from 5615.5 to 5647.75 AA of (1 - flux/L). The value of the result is 3.0 AA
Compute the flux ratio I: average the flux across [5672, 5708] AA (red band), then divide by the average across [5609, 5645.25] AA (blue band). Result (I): 1.22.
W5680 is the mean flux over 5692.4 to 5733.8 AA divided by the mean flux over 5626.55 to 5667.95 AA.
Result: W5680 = 1.0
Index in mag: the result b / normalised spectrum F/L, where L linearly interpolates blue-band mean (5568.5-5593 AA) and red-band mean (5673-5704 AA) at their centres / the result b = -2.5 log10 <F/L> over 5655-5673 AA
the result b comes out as 0.31 mag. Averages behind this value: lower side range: 5.92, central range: 5.14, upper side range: 7.13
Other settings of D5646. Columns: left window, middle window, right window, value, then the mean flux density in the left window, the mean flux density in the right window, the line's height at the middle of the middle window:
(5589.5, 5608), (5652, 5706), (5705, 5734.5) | -4.5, 6.01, 5.76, 5.85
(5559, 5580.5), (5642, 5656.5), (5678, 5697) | 3.7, 5.88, 8.38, 7.57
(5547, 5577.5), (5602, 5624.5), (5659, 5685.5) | 2.4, 6.1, 7.32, 6.66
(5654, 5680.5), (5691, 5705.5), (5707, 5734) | 1.2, 5.82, 5.77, 5.79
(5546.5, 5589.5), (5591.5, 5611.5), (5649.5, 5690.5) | 0.9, 6.12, 6.67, 6.3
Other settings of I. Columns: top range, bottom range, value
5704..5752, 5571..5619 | 0.91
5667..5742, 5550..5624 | 1.02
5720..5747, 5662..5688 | 0.72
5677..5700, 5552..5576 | 1.30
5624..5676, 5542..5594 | 0.88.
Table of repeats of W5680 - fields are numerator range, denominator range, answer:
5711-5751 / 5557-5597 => 0.90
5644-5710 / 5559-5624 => 1.05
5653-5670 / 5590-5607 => 0.89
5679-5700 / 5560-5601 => 1.33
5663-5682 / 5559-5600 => 1.24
